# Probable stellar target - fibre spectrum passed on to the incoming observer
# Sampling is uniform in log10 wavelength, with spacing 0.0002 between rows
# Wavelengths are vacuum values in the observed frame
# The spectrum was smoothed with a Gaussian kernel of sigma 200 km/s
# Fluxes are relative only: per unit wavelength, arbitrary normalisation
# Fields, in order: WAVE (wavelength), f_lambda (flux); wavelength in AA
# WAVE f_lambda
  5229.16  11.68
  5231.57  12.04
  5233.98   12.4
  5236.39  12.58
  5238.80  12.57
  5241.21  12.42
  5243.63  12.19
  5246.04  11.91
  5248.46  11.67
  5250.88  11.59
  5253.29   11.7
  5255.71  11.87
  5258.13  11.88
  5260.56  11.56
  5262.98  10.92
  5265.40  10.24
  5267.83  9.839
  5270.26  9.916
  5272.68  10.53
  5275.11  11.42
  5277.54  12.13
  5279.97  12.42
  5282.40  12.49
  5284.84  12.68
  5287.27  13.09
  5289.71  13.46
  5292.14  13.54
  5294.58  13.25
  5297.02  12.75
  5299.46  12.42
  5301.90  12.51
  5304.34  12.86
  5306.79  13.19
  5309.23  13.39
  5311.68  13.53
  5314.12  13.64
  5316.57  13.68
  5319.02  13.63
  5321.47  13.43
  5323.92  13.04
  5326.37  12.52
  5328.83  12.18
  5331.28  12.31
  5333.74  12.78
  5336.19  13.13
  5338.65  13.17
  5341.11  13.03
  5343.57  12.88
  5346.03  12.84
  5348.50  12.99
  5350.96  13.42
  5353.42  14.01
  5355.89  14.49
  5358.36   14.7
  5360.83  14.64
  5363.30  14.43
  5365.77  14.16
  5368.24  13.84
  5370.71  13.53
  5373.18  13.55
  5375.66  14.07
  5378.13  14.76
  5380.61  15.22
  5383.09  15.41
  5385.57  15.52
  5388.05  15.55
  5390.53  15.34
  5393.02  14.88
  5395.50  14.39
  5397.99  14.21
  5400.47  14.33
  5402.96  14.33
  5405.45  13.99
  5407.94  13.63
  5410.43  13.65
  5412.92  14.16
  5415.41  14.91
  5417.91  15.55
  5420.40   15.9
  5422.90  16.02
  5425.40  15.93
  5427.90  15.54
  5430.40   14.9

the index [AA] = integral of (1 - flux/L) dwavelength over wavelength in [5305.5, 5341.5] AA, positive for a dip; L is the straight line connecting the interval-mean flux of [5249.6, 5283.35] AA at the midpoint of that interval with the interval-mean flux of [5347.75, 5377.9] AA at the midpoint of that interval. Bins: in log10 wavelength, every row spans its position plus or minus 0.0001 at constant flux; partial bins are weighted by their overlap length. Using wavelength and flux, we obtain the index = -0.6 AA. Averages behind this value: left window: 11.3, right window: 14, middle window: 13.1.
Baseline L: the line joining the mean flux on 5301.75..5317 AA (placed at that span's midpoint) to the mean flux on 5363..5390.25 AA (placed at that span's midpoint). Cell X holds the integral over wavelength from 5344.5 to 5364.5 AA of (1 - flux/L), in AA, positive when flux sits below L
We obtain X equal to 0.3 AA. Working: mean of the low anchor 13.3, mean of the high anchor 14.6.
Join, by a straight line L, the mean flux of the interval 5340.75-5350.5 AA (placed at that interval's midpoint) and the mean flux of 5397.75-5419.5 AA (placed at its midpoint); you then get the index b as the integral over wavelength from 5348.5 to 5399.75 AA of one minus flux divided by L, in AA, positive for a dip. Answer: -3.3 AA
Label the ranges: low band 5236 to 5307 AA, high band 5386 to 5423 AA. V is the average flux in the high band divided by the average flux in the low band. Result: 1.22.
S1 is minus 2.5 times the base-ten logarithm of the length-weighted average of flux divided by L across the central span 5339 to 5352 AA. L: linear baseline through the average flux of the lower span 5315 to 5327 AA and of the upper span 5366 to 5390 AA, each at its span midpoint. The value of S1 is 0.07 mag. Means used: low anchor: 13.3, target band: 13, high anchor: 14.6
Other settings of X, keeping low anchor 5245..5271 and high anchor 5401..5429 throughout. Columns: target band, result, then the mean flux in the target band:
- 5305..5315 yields -0.79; 13.4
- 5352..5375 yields -0.82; 14.1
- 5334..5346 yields 0.09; 13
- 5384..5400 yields -0.72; 15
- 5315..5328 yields -0.57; 13.2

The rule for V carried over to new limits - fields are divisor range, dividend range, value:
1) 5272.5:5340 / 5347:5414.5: 1.11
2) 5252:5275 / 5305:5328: 1.21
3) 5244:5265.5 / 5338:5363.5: 1.18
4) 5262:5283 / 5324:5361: 1.20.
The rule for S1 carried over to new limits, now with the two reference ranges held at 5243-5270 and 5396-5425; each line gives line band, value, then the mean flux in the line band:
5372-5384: -0.048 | 14.6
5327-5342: 0.022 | 12.7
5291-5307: -0.058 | 12.9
